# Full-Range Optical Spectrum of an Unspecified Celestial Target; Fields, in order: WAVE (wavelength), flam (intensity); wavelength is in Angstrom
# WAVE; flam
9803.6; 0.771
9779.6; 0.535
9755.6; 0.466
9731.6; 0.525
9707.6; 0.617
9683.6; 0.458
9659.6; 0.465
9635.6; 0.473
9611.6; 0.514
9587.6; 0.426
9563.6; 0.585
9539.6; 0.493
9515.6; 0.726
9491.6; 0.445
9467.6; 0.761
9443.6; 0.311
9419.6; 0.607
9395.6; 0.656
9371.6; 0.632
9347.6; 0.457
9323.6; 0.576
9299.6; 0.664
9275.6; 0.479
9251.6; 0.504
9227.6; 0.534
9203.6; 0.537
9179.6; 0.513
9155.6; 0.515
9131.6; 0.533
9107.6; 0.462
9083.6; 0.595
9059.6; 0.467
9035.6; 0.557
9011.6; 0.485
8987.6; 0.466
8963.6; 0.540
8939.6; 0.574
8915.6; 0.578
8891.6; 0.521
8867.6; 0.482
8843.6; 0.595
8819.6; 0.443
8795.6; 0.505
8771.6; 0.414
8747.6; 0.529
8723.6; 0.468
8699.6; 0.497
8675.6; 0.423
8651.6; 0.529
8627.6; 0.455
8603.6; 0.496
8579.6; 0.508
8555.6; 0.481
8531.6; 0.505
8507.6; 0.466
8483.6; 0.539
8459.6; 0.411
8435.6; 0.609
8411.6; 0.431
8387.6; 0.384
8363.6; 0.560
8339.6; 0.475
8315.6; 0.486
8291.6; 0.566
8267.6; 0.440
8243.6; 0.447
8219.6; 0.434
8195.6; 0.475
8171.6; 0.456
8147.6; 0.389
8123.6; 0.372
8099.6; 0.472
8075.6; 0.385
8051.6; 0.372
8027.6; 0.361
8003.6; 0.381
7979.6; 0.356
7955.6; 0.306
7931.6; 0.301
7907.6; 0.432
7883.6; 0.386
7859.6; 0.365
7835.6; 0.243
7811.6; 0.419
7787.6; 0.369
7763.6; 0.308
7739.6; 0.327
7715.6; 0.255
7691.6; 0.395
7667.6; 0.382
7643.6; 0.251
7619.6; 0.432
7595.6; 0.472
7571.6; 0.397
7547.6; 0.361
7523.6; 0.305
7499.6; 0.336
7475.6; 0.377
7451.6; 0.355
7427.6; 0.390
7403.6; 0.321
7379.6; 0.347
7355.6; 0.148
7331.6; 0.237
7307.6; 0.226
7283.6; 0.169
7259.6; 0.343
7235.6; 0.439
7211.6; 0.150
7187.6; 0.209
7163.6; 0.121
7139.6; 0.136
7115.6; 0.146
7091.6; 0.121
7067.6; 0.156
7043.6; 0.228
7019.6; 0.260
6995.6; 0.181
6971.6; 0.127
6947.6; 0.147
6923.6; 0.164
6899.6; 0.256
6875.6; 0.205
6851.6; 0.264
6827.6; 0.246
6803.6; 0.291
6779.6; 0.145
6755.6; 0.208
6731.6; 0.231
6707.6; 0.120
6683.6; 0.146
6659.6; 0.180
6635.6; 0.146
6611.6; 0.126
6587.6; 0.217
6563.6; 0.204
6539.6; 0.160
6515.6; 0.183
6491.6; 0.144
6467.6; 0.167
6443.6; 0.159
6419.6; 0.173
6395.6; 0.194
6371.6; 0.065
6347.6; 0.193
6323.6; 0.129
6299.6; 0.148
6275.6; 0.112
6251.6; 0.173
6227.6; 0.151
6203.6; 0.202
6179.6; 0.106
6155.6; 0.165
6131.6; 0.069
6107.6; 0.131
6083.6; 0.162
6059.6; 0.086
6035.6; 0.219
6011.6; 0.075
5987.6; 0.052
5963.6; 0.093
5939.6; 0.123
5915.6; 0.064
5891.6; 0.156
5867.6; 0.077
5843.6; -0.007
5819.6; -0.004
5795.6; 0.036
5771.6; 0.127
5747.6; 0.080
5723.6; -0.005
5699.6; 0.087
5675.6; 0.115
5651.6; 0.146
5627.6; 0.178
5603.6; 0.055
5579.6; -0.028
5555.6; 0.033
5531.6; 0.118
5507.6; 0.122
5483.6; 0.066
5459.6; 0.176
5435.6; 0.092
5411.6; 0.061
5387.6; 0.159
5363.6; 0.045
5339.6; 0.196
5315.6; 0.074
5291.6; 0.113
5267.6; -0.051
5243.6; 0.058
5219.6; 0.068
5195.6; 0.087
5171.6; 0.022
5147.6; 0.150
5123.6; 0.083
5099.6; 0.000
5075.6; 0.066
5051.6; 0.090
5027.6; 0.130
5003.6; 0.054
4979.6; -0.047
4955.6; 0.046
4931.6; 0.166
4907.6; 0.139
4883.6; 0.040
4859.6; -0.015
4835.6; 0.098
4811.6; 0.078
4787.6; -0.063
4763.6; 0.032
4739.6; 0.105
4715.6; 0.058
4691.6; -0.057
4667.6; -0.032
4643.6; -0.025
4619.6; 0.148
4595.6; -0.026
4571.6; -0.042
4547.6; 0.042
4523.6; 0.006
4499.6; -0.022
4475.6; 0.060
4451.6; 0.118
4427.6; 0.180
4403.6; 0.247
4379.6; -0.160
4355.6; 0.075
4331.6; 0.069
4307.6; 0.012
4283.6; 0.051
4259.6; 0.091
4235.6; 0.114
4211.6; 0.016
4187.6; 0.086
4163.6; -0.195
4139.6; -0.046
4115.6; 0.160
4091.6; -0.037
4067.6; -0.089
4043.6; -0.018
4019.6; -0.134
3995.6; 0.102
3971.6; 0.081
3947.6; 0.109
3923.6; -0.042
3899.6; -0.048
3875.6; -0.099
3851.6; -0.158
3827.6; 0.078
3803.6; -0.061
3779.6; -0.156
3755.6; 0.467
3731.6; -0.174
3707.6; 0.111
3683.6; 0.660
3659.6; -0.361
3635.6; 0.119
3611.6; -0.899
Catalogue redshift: 0.85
